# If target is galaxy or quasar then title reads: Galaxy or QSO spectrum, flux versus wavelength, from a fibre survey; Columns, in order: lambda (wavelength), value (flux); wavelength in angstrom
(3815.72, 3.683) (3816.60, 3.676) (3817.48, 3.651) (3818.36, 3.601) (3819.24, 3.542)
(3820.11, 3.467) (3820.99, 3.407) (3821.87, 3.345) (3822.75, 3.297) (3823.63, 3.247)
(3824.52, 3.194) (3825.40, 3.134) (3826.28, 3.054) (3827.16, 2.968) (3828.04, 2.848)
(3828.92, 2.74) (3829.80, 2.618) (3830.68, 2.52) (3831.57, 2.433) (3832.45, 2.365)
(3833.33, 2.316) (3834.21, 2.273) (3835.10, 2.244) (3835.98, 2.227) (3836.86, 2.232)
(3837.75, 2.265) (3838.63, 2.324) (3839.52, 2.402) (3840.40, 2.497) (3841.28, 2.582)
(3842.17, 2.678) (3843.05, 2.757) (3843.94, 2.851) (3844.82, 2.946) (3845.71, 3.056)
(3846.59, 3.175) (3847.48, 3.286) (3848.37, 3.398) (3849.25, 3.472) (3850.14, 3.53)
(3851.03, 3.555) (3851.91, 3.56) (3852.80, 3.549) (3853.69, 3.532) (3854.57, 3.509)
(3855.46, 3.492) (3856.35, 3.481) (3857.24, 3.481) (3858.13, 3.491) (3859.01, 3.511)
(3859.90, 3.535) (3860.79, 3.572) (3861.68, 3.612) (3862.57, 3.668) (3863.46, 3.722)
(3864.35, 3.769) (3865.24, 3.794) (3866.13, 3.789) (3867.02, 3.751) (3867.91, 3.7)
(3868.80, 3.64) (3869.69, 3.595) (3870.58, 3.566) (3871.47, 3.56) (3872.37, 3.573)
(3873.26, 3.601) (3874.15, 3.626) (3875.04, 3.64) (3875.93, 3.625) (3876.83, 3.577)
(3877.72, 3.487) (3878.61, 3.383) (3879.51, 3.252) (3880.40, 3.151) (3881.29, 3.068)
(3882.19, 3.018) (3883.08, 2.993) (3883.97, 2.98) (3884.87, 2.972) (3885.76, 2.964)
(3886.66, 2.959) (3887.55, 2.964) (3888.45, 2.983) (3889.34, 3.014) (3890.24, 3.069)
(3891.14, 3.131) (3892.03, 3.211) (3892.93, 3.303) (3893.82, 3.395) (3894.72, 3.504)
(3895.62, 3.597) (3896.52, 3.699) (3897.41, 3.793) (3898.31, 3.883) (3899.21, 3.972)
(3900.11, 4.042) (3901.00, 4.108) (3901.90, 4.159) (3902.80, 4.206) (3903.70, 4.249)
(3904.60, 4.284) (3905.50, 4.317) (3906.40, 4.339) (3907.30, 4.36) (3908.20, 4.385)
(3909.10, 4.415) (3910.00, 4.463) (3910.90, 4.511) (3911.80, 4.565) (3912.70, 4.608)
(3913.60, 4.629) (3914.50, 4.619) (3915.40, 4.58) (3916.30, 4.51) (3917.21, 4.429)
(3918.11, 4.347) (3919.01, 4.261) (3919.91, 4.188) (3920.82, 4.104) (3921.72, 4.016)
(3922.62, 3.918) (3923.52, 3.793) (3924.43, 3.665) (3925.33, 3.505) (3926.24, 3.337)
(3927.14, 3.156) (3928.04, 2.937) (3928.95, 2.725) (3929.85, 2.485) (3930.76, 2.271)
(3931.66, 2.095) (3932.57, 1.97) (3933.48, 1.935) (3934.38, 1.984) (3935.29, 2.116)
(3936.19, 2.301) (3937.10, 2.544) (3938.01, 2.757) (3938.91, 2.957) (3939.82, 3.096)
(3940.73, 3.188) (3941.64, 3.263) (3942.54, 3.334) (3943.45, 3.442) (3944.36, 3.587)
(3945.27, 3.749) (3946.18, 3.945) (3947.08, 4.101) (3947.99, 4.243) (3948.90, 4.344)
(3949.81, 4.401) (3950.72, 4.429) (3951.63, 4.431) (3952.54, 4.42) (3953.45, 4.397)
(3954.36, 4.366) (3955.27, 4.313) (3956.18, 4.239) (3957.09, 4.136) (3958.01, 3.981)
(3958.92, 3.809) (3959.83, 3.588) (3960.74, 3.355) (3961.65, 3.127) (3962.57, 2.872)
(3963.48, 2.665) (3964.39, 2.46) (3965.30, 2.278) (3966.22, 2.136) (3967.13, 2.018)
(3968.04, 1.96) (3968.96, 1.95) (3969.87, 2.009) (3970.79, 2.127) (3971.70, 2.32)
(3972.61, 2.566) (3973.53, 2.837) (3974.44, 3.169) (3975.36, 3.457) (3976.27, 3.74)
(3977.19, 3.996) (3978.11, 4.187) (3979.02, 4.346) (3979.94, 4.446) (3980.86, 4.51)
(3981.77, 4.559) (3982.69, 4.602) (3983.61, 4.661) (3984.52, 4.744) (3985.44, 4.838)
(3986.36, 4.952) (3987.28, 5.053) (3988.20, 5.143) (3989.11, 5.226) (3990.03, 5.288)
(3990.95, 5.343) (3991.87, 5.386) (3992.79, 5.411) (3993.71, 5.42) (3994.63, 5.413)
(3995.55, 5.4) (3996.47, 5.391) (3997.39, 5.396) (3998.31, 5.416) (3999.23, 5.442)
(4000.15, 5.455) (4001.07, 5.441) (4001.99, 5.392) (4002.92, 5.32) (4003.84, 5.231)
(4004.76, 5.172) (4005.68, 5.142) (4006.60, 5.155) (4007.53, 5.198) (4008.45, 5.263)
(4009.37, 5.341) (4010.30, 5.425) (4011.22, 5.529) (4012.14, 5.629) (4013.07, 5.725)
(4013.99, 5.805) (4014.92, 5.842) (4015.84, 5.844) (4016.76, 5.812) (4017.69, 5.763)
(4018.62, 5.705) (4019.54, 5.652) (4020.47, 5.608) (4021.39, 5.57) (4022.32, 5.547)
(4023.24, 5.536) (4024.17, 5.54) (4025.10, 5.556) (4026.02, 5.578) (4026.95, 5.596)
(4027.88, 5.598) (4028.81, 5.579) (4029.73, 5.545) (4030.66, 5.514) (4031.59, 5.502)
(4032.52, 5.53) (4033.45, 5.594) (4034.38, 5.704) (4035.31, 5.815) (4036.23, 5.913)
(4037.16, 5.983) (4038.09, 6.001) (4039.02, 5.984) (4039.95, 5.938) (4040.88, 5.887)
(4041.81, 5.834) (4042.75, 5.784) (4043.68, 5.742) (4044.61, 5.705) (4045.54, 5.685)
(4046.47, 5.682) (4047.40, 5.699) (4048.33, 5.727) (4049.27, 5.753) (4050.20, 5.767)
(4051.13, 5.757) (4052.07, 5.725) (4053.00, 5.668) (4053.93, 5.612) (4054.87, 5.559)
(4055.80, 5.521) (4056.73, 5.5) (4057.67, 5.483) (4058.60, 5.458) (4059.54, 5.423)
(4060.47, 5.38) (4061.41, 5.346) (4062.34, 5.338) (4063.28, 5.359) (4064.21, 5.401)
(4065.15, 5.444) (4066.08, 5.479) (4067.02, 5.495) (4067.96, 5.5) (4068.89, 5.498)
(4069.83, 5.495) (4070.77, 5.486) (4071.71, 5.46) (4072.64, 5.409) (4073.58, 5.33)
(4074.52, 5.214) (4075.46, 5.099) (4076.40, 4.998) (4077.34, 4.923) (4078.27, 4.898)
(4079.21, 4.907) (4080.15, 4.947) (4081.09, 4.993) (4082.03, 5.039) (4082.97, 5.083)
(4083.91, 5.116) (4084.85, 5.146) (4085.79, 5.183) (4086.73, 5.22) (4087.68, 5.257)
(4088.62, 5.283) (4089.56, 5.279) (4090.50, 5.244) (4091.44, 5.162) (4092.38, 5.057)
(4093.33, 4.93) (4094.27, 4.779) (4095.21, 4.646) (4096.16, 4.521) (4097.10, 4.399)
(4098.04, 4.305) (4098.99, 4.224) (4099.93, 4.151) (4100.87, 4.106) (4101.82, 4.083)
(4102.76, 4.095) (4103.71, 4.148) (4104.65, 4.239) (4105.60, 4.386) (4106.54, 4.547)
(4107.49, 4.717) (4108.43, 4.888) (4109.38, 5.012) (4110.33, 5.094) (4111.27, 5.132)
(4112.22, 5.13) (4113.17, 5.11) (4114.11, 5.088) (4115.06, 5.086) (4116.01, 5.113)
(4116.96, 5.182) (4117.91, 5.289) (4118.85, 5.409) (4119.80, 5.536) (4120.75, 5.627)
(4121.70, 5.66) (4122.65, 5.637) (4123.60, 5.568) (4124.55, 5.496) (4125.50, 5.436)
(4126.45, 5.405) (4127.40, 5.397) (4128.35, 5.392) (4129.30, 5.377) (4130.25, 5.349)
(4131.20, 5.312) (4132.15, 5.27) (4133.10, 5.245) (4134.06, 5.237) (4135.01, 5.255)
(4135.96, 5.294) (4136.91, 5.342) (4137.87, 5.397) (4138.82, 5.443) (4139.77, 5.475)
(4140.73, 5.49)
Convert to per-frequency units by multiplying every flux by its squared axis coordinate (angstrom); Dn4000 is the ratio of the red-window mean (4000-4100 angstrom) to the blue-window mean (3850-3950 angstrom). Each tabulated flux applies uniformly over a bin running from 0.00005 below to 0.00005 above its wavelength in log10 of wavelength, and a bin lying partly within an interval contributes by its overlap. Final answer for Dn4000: 1.64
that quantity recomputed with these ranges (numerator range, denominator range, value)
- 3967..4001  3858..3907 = 1.28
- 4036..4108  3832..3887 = 1.81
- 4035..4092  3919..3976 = 1.80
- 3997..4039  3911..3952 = 1.64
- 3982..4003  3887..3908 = 1.47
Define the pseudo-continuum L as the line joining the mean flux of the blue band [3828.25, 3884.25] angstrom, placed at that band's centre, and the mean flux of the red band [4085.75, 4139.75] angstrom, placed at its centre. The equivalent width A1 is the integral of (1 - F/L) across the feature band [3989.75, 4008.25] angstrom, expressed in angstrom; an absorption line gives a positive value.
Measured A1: -4.9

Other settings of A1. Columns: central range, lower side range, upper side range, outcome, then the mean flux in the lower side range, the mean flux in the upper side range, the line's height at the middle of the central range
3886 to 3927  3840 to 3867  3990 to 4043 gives 1.6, 3.37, 5.56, 4.08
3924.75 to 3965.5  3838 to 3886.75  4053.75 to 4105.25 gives 7.0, 3.33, 5.06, 3.99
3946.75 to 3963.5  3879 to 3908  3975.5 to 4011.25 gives 1.7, 3.54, 5.04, 4.47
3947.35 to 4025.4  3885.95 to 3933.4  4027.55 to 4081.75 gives 3.1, 3.73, 5.52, 4.68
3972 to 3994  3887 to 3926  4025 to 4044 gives 2.5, 3.97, 5.73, 5.02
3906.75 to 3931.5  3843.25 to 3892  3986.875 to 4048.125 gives 1.1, 3.39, 5.55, 4.13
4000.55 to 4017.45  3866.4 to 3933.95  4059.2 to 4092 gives -3.0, 3.62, 5.25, 4.63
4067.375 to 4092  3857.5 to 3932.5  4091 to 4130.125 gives -2.3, 3.66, 4.94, 4.76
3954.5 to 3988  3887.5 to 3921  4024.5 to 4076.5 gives 8.6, 4.02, 5.59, 4.74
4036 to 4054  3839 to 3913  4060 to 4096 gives -3.2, 3.53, 5.2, 4.93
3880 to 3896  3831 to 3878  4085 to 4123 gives 1.5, 3.22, 4.9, 3.45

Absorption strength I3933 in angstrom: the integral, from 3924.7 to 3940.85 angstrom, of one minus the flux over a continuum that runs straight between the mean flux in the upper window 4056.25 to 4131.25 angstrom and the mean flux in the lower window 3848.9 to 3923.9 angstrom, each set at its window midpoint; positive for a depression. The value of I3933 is 5.6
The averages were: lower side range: 3.73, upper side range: 5.1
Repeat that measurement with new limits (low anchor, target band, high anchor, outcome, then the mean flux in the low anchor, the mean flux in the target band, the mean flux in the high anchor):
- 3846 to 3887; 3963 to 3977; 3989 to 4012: 6.8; 3.46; 2.54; 5.35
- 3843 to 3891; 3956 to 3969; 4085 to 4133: 3.4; 3.39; 2.98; 5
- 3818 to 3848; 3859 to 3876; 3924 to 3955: -3.9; 2.82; 3.65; 3.29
